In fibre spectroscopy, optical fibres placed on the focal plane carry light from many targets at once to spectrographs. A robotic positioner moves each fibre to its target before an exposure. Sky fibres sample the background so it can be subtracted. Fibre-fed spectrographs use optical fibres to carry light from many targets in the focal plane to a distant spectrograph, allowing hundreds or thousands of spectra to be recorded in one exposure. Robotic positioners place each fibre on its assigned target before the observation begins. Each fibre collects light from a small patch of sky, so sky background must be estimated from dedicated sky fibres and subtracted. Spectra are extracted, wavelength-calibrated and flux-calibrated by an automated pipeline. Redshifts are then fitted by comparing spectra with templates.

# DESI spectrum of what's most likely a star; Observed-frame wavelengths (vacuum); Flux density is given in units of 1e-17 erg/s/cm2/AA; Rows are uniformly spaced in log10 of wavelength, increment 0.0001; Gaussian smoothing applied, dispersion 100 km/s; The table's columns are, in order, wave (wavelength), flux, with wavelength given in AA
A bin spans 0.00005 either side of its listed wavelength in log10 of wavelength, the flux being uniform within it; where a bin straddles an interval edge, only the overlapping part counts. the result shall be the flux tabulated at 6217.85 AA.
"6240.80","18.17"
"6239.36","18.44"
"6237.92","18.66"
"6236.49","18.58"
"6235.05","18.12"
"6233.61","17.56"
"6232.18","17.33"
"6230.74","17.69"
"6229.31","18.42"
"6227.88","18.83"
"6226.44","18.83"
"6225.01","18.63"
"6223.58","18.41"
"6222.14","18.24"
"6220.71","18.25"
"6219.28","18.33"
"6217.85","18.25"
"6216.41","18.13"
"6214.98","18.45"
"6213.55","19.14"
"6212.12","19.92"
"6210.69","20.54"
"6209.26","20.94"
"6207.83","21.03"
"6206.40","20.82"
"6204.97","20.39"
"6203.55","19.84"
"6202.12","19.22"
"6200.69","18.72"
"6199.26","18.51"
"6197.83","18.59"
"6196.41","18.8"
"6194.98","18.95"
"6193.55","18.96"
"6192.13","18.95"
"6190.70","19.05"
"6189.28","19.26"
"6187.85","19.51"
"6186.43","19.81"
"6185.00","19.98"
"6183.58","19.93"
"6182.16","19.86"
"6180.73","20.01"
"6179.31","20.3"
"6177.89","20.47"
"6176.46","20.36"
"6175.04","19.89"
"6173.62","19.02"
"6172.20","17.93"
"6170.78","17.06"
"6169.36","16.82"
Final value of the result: 18.25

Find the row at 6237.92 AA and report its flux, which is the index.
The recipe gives 18.66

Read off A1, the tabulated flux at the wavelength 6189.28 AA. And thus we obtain 19.26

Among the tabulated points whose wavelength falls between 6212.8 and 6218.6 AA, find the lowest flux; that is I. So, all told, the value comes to 18.13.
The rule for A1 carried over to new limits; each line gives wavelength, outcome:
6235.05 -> 18.12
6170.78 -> 17.06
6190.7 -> 19.05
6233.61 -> 17.56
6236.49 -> 18.58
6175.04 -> 19.89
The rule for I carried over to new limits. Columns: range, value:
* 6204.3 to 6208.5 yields 20.39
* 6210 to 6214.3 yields 19.14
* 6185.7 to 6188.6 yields 19.51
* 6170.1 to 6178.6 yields 17.06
